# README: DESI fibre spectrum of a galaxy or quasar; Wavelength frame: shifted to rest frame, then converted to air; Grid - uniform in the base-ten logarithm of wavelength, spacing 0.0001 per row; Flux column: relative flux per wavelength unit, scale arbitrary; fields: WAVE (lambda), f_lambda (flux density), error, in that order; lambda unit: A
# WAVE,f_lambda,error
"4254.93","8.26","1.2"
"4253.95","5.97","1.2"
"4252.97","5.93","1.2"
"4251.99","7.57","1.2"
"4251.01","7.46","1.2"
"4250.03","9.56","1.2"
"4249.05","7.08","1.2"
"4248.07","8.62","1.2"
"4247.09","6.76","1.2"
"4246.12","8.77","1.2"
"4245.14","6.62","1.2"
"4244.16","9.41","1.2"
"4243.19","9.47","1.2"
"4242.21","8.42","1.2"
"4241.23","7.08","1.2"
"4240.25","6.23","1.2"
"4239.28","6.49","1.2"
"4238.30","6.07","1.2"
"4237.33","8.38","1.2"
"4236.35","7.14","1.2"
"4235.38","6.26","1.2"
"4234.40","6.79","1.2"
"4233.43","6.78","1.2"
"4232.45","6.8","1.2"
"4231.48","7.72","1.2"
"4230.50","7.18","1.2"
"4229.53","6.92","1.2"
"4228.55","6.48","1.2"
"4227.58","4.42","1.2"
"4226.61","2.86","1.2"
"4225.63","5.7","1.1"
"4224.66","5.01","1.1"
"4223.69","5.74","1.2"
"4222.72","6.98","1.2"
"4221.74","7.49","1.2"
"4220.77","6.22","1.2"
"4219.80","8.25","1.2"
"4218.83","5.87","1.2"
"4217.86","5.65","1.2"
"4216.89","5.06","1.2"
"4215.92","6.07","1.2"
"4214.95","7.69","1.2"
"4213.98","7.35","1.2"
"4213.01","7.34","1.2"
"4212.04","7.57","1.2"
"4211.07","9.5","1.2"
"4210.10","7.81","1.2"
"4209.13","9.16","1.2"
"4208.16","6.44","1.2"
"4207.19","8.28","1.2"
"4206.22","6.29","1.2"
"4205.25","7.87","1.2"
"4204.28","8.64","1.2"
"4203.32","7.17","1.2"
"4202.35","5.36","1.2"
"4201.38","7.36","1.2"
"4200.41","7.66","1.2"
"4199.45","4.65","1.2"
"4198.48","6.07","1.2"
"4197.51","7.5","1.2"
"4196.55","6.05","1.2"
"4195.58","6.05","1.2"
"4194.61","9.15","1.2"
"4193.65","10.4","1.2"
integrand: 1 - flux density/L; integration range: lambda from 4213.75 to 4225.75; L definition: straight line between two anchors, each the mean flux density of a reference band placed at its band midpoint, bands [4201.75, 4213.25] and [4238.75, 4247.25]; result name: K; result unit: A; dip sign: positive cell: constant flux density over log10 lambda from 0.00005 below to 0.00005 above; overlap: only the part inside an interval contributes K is 1.98 A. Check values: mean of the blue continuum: 7.62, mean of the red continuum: 7.73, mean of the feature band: 6.4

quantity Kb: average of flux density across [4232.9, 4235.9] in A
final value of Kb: 6.62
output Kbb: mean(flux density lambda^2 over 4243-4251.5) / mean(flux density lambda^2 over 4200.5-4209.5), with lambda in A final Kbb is 1.13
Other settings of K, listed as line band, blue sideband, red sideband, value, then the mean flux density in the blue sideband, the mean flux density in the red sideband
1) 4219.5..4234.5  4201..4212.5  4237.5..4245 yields 2.6 A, 7.62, 7.59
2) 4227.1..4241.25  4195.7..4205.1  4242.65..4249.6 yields 1.9 A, 6.73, 8.12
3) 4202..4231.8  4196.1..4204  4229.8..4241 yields -0.3 A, 6.54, 6.9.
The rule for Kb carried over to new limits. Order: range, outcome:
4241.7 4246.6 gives 8.52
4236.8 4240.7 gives 6.81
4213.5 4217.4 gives 6.54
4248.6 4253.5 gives 7.5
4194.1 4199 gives 6.97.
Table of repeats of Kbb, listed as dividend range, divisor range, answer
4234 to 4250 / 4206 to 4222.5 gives 1.06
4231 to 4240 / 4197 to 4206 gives 1.02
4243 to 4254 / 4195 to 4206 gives 1.18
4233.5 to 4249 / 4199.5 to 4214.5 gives 1.01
